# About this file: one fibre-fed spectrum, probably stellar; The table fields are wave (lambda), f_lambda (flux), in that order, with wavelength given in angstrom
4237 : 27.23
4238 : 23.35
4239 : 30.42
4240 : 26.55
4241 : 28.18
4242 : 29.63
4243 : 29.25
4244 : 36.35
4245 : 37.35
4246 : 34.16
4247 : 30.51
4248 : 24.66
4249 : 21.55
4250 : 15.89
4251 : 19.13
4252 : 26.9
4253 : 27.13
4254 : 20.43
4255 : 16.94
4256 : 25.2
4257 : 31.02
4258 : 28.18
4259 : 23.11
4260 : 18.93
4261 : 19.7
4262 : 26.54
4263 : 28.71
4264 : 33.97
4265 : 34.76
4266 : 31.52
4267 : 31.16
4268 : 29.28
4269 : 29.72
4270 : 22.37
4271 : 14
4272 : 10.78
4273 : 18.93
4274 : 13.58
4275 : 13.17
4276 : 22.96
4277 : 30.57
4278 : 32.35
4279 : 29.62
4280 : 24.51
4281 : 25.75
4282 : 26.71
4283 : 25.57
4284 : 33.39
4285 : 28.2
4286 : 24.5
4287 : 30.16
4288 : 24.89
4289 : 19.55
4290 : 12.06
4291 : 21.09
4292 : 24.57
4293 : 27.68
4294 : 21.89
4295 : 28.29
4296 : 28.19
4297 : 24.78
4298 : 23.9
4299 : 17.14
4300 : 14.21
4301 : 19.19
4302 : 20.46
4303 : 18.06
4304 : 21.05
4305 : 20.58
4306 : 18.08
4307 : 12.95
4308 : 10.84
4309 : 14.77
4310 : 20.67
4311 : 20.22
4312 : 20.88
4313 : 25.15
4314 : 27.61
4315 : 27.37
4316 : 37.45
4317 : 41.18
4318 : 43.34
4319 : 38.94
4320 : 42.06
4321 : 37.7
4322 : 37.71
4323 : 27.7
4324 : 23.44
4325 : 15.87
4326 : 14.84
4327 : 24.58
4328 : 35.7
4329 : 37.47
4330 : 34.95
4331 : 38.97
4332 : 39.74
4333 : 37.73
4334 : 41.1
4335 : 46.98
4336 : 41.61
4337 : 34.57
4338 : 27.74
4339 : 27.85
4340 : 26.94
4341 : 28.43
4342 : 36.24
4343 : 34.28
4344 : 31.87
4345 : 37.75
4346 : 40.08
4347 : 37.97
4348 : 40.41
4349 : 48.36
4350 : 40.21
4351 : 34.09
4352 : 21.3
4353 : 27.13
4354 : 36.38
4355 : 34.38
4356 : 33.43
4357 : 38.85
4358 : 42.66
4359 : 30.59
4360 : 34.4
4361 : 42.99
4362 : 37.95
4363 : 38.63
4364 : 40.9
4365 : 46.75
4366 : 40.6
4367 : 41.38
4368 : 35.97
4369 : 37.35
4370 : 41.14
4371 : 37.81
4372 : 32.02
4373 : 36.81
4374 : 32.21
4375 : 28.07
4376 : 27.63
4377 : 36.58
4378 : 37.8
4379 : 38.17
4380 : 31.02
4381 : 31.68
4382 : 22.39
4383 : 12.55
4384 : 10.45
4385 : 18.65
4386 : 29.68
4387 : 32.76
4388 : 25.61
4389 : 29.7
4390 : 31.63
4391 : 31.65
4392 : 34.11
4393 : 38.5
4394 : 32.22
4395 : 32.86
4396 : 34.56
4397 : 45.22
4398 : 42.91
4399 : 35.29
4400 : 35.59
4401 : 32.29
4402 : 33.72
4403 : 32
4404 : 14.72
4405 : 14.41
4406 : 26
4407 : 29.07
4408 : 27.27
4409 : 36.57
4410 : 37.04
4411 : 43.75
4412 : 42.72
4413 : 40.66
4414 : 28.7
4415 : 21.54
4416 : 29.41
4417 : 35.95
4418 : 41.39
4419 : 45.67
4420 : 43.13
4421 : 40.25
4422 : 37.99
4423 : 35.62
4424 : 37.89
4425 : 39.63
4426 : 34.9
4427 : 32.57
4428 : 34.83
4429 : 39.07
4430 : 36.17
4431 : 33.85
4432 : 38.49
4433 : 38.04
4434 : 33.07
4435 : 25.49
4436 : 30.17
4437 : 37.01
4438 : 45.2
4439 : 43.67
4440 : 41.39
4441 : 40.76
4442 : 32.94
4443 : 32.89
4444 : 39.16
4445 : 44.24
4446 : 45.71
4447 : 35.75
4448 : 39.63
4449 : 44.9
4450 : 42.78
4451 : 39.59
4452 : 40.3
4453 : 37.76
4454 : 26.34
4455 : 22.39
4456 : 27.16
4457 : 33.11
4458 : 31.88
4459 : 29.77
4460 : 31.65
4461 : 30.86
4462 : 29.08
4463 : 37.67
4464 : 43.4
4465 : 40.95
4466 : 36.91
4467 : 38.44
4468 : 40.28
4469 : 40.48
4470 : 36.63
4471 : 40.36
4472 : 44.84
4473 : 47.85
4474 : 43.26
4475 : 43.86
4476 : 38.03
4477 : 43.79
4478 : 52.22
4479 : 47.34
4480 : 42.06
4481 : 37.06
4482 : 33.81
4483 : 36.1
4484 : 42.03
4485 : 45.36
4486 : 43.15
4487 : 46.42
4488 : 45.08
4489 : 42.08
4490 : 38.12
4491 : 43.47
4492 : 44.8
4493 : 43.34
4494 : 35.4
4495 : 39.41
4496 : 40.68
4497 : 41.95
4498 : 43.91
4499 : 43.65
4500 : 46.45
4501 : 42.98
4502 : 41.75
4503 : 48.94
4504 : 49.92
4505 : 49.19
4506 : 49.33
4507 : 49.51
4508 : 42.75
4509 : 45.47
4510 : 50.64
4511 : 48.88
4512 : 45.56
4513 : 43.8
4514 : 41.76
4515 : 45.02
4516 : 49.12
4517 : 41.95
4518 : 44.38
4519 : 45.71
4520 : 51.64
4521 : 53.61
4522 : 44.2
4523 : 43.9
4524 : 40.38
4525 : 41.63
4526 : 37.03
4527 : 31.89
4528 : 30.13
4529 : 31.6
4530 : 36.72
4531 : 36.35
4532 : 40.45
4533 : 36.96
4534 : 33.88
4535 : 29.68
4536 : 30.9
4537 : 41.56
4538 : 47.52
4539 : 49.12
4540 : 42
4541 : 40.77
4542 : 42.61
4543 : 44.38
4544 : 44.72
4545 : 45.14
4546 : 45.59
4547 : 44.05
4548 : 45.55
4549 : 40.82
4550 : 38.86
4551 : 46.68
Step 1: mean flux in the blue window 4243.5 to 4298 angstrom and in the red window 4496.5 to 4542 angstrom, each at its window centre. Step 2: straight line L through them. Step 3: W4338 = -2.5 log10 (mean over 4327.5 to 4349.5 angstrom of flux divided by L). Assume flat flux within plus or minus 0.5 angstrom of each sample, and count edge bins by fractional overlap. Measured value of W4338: -0.22 mag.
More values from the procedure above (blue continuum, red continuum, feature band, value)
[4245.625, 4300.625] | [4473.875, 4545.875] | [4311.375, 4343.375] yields -0.15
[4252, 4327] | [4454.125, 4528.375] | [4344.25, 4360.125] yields -0.20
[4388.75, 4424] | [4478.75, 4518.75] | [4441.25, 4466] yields 0.09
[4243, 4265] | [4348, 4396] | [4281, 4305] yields 0.23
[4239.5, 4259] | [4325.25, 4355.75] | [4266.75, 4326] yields 0.25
